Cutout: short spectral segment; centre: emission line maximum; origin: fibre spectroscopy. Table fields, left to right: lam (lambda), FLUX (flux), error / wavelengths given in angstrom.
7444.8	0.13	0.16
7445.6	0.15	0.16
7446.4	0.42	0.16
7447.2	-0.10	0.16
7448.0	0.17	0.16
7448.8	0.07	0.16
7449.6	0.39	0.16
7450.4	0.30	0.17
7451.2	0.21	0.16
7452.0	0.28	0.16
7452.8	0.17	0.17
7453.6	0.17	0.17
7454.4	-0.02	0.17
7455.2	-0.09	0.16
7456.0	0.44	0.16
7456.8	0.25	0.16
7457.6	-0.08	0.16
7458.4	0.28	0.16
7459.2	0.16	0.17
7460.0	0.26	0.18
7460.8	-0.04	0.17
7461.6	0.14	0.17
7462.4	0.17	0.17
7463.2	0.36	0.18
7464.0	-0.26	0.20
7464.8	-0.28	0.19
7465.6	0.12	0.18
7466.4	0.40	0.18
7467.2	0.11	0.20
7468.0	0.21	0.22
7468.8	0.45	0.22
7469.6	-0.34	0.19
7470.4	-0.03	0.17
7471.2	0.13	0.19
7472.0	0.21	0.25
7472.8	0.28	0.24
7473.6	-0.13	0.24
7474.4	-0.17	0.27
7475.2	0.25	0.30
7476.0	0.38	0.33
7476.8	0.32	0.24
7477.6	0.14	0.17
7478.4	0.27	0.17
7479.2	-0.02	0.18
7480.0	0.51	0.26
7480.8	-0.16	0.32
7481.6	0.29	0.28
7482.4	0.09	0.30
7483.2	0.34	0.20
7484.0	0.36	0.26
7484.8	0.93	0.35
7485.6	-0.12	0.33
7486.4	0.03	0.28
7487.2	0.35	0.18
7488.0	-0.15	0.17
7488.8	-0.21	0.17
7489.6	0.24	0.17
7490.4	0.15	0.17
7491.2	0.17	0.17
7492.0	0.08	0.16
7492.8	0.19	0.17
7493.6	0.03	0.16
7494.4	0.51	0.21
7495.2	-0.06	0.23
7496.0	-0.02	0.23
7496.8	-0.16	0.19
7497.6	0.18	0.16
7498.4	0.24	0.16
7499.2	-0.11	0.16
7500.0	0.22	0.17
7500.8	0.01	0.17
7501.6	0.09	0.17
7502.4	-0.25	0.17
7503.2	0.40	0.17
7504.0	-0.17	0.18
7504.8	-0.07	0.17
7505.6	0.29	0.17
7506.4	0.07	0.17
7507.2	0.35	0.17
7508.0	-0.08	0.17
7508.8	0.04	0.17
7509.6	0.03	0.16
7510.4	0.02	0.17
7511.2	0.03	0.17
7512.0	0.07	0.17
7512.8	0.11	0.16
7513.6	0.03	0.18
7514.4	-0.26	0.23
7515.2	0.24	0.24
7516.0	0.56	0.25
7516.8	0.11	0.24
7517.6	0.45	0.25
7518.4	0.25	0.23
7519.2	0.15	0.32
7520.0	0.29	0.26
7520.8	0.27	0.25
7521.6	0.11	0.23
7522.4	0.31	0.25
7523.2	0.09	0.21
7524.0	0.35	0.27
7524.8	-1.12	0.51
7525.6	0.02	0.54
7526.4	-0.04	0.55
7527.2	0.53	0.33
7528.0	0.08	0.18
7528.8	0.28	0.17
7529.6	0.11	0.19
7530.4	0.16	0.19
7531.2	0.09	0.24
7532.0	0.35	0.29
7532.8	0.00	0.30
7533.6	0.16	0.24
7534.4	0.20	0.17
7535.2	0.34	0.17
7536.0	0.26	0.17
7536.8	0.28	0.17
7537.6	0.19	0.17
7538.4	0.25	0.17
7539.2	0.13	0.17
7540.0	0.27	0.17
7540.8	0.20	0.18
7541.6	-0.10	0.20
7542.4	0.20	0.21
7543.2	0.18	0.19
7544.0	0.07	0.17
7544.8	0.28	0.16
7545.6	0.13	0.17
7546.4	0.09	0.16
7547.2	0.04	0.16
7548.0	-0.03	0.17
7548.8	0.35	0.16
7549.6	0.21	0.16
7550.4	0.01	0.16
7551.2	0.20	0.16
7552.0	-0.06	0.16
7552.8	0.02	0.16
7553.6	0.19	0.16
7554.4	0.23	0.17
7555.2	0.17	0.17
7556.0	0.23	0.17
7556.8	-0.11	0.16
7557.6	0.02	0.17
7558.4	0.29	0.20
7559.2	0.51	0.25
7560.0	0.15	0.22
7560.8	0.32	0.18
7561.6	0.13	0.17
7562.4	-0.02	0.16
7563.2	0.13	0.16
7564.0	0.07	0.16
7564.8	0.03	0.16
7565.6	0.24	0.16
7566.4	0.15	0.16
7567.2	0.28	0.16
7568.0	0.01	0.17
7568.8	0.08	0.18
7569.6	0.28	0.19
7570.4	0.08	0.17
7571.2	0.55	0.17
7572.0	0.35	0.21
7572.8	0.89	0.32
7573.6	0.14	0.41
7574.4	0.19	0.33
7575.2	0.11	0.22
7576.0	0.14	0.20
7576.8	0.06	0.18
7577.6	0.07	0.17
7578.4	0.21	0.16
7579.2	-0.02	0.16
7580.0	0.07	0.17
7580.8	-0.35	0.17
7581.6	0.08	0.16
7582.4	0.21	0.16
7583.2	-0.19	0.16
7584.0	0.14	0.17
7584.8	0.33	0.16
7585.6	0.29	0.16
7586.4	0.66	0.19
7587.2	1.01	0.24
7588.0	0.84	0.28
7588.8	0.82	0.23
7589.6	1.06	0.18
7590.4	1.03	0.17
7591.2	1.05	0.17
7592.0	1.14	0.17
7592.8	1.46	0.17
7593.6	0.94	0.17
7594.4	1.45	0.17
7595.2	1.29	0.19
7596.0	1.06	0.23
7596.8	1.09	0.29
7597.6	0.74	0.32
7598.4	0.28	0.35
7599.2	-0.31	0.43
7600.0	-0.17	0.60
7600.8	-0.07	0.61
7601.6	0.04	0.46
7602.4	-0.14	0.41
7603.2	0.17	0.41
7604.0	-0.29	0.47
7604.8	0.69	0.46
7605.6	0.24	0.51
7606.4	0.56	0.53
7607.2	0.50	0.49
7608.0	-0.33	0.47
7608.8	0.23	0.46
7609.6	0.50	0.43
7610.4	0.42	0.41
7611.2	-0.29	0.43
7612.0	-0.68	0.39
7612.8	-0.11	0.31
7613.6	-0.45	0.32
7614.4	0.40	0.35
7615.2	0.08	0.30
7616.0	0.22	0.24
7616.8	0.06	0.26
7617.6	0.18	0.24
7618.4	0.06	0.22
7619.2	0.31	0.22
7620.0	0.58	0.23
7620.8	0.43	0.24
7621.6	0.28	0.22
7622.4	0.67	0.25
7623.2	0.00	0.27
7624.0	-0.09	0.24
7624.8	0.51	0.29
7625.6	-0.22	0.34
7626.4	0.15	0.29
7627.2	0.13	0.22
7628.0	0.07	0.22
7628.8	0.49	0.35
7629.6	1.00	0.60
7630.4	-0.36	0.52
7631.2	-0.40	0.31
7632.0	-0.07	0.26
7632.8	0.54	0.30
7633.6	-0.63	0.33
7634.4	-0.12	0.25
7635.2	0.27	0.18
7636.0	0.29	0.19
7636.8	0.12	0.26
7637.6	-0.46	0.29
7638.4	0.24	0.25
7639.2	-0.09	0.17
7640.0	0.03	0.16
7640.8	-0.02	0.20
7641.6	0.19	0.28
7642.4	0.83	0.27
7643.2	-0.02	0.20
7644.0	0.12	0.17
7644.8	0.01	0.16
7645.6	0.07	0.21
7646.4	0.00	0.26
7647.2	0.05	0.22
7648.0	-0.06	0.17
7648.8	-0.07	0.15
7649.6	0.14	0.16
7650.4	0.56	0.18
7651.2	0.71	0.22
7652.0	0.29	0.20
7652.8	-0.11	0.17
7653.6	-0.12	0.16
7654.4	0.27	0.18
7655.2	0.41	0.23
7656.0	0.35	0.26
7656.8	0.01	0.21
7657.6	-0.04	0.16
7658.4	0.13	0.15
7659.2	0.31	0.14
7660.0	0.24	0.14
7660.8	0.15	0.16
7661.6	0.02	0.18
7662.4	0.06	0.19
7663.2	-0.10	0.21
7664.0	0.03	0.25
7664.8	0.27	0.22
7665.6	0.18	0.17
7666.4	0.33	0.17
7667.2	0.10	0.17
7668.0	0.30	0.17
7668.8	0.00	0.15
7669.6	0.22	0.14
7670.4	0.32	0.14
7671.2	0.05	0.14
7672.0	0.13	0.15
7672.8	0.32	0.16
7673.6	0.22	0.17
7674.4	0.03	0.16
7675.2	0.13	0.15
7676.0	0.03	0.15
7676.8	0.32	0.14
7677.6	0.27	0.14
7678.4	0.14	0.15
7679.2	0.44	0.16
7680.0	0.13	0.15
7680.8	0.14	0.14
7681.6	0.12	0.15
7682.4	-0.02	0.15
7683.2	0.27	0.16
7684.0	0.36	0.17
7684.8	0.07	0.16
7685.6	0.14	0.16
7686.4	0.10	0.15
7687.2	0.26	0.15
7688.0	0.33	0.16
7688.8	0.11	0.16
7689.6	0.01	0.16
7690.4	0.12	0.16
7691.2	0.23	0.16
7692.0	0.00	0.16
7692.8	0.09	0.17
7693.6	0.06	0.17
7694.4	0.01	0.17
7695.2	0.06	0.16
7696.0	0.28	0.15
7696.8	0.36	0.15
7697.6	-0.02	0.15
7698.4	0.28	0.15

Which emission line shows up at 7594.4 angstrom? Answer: [O II] 3727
